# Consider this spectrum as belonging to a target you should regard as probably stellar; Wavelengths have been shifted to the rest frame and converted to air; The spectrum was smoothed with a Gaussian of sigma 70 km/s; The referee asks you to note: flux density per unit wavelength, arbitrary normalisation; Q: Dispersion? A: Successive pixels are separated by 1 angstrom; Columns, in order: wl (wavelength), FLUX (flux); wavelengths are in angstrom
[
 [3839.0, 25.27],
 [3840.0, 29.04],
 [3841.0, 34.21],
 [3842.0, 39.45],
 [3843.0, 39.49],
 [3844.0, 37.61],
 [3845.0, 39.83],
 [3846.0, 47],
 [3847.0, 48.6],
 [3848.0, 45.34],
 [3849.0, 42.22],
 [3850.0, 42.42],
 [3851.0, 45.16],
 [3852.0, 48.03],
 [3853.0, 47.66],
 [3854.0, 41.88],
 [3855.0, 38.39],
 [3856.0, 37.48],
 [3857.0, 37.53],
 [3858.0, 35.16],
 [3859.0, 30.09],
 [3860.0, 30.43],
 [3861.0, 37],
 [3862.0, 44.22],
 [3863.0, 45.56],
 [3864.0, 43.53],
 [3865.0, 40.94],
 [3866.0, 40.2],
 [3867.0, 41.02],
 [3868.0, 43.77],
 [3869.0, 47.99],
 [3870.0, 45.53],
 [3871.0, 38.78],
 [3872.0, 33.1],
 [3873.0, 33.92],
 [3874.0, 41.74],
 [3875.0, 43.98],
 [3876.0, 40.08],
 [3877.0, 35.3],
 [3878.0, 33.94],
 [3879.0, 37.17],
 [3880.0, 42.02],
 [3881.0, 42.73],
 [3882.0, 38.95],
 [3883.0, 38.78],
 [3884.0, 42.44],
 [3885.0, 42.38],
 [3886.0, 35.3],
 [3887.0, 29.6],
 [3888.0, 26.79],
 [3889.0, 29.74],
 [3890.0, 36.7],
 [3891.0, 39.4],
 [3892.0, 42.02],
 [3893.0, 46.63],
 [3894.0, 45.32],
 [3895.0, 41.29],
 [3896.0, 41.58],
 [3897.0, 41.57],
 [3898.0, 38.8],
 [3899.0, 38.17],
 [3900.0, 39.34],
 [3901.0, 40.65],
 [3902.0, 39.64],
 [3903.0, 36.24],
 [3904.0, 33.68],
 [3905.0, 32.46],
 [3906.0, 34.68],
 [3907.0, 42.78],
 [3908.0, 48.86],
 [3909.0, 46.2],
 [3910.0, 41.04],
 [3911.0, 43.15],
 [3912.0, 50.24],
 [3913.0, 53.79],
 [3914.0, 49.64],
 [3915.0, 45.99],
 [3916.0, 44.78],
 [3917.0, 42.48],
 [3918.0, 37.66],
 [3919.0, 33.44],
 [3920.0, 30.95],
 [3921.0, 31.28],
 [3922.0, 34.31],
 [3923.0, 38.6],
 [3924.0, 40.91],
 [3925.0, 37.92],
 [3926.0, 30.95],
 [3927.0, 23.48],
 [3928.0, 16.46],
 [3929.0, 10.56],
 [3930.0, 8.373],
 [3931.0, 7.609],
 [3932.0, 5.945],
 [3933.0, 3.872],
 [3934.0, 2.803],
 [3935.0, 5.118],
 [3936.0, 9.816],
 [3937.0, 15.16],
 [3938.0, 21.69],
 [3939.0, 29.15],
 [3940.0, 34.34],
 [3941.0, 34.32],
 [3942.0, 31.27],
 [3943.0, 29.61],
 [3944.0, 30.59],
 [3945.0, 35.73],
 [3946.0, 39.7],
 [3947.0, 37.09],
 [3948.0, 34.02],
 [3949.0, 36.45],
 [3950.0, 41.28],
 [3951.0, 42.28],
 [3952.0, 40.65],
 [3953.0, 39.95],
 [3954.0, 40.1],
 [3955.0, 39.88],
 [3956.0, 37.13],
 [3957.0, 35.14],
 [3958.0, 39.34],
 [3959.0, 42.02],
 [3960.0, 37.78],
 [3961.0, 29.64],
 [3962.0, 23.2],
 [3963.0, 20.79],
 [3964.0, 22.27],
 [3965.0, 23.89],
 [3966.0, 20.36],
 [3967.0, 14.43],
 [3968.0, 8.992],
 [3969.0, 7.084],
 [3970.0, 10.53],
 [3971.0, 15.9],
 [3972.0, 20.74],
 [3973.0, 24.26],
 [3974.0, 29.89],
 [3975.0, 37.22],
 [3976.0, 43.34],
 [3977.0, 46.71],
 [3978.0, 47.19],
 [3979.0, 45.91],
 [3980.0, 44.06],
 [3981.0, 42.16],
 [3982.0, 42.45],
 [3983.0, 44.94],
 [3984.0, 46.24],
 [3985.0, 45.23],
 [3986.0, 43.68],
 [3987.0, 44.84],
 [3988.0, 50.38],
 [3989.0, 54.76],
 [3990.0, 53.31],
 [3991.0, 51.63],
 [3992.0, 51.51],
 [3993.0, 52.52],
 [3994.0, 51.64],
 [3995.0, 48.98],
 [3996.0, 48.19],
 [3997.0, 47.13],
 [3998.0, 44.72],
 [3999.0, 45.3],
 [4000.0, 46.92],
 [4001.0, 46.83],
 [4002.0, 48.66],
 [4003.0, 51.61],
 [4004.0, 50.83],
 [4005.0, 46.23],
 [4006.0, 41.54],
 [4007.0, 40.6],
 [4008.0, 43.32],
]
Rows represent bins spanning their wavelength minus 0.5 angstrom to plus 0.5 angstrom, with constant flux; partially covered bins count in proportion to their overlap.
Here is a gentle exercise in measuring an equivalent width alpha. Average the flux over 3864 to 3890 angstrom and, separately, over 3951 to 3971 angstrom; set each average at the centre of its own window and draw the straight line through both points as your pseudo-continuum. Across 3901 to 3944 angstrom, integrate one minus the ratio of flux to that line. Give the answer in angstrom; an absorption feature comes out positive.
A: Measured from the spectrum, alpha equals 3.20 angstrom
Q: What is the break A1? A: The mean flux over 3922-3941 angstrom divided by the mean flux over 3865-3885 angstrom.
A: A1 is 0.49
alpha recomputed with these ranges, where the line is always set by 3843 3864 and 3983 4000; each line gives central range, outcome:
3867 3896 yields 2.3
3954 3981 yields 9.9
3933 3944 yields 6.0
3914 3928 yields 2.7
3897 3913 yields 1.1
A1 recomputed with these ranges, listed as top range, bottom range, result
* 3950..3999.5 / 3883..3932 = 1.03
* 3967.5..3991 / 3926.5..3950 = 1.67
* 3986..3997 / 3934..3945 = 2.12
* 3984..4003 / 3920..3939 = 2.47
